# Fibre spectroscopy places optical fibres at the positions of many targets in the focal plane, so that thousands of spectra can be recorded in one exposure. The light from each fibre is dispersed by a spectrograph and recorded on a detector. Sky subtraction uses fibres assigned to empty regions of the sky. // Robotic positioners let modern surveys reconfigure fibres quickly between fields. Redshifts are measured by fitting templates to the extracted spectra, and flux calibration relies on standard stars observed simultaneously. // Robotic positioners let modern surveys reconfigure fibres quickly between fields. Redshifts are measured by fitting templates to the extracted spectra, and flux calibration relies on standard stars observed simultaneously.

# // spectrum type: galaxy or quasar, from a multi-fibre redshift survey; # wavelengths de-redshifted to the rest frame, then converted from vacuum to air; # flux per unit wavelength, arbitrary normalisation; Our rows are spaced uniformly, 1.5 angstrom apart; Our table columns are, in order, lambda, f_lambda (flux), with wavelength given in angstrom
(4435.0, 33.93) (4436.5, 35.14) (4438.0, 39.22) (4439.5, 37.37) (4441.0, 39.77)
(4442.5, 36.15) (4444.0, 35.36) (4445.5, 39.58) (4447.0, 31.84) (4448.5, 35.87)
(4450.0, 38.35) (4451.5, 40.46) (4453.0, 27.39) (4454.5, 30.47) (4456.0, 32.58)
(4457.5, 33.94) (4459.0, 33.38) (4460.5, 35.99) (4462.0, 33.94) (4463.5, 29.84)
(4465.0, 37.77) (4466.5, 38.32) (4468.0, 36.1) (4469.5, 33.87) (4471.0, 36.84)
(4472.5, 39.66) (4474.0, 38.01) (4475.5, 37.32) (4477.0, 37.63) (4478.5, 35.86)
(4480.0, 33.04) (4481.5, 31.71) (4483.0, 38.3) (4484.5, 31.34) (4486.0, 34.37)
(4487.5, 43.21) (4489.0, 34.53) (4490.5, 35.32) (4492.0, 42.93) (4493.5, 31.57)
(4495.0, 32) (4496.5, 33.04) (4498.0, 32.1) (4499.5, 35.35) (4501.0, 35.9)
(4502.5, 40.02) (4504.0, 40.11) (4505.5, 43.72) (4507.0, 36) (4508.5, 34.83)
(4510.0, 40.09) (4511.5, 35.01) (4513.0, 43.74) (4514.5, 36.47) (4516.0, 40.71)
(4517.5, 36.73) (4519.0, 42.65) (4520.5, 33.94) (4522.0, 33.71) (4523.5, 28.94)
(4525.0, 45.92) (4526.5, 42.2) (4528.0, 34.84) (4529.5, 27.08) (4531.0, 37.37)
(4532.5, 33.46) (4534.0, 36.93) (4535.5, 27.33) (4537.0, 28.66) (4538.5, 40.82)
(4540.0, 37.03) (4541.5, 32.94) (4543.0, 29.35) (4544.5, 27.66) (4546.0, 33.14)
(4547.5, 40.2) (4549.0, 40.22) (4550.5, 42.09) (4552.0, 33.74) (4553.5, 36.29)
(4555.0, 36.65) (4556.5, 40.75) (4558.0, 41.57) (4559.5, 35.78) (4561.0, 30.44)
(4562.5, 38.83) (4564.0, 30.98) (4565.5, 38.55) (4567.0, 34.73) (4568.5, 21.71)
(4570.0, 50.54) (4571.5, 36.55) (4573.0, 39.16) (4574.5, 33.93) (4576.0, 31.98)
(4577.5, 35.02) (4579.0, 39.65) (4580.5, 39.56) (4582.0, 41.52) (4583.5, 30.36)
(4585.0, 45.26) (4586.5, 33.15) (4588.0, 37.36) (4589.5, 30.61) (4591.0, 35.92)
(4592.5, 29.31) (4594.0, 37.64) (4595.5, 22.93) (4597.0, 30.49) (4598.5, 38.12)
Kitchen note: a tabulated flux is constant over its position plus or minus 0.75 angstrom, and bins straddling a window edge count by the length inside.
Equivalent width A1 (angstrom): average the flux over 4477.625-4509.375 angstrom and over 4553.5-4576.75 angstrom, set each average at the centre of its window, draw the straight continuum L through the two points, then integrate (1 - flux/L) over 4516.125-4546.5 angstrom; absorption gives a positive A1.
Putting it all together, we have 1.2 angstrom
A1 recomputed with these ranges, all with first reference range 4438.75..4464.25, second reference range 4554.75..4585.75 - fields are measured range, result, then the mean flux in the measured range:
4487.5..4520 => -1.5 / 37.4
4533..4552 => 0.9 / 34.6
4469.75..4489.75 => -0.5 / 36.2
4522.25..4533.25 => 0.2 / 35.6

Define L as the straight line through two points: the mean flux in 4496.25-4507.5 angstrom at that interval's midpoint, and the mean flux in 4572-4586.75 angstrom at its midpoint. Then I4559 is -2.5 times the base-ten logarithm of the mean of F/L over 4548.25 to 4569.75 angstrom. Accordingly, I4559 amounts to 0.03 mag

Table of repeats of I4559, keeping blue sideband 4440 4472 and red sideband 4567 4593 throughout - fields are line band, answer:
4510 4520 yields -0.10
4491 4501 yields 0.03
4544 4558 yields -0.04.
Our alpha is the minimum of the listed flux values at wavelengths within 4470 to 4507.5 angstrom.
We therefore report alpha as 31.34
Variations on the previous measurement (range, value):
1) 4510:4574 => 21.71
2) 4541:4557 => 27.66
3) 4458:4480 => 29.84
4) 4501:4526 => 28.94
